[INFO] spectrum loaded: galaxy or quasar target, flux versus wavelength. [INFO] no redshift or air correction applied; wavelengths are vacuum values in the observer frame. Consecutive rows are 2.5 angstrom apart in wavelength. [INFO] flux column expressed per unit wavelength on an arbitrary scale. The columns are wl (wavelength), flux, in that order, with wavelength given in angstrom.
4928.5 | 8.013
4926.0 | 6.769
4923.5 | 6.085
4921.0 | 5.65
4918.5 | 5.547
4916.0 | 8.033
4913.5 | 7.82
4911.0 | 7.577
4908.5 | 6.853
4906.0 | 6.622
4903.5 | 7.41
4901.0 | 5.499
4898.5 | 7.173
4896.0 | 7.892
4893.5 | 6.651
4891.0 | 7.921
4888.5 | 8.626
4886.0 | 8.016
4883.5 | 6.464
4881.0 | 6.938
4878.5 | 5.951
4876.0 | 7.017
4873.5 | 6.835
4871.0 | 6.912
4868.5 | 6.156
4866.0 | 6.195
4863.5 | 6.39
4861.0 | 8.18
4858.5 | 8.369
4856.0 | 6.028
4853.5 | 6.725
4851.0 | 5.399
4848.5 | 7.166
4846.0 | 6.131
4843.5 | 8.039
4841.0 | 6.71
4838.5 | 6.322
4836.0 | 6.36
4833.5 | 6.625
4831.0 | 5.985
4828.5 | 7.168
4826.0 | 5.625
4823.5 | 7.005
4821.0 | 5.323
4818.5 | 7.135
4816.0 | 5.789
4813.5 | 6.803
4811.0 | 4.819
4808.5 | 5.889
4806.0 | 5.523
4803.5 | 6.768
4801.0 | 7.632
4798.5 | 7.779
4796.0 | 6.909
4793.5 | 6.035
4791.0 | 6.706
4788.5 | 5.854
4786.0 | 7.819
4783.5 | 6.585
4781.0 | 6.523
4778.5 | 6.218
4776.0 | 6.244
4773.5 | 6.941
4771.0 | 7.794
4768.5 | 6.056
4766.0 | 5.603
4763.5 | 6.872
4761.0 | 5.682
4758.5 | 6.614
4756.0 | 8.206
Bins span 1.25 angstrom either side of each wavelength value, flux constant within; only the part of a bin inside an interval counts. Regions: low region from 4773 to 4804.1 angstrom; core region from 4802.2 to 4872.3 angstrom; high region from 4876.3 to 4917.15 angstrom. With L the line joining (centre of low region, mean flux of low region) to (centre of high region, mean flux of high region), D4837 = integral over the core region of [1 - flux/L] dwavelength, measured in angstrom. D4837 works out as 4.9 angstrom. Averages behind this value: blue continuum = 6.77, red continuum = 7.21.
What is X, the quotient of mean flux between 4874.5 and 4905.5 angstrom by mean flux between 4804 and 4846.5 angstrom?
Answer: 1.13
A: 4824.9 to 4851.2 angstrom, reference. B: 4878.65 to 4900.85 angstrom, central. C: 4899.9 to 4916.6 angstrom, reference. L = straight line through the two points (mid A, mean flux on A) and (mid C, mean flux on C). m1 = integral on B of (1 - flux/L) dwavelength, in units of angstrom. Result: -1.1 angstrom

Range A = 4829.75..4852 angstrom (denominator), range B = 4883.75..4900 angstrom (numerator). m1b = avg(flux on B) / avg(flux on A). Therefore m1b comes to 1.2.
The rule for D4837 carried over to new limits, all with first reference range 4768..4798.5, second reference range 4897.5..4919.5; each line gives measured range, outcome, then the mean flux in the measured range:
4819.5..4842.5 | 1.4 angstrom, 6.37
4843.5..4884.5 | 0.9 angstrom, 6.72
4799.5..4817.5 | 1.4 angstrom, 6.21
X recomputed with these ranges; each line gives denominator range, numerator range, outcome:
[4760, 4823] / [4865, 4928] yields 1.07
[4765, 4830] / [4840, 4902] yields 1.07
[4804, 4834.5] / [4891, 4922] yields 1.13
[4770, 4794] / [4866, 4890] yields 1.04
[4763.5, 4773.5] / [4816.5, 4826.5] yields 0.95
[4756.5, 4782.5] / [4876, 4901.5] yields 1.10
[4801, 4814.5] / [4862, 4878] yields 1.08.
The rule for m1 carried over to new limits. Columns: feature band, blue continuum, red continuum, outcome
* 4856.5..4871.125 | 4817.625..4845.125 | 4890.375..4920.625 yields -0.50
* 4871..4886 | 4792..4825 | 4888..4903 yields 0.62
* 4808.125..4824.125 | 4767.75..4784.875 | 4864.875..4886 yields 1.35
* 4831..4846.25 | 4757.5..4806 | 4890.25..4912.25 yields 0.35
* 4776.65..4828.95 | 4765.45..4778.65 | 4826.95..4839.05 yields 0.43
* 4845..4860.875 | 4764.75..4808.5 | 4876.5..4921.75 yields 0.29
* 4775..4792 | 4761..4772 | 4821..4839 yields -0.36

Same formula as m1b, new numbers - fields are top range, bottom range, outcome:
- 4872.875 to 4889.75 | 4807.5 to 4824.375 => 1.17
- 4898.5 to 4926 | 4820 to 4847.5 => 1.04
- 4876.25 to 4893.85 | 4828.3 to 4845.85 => 1.08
